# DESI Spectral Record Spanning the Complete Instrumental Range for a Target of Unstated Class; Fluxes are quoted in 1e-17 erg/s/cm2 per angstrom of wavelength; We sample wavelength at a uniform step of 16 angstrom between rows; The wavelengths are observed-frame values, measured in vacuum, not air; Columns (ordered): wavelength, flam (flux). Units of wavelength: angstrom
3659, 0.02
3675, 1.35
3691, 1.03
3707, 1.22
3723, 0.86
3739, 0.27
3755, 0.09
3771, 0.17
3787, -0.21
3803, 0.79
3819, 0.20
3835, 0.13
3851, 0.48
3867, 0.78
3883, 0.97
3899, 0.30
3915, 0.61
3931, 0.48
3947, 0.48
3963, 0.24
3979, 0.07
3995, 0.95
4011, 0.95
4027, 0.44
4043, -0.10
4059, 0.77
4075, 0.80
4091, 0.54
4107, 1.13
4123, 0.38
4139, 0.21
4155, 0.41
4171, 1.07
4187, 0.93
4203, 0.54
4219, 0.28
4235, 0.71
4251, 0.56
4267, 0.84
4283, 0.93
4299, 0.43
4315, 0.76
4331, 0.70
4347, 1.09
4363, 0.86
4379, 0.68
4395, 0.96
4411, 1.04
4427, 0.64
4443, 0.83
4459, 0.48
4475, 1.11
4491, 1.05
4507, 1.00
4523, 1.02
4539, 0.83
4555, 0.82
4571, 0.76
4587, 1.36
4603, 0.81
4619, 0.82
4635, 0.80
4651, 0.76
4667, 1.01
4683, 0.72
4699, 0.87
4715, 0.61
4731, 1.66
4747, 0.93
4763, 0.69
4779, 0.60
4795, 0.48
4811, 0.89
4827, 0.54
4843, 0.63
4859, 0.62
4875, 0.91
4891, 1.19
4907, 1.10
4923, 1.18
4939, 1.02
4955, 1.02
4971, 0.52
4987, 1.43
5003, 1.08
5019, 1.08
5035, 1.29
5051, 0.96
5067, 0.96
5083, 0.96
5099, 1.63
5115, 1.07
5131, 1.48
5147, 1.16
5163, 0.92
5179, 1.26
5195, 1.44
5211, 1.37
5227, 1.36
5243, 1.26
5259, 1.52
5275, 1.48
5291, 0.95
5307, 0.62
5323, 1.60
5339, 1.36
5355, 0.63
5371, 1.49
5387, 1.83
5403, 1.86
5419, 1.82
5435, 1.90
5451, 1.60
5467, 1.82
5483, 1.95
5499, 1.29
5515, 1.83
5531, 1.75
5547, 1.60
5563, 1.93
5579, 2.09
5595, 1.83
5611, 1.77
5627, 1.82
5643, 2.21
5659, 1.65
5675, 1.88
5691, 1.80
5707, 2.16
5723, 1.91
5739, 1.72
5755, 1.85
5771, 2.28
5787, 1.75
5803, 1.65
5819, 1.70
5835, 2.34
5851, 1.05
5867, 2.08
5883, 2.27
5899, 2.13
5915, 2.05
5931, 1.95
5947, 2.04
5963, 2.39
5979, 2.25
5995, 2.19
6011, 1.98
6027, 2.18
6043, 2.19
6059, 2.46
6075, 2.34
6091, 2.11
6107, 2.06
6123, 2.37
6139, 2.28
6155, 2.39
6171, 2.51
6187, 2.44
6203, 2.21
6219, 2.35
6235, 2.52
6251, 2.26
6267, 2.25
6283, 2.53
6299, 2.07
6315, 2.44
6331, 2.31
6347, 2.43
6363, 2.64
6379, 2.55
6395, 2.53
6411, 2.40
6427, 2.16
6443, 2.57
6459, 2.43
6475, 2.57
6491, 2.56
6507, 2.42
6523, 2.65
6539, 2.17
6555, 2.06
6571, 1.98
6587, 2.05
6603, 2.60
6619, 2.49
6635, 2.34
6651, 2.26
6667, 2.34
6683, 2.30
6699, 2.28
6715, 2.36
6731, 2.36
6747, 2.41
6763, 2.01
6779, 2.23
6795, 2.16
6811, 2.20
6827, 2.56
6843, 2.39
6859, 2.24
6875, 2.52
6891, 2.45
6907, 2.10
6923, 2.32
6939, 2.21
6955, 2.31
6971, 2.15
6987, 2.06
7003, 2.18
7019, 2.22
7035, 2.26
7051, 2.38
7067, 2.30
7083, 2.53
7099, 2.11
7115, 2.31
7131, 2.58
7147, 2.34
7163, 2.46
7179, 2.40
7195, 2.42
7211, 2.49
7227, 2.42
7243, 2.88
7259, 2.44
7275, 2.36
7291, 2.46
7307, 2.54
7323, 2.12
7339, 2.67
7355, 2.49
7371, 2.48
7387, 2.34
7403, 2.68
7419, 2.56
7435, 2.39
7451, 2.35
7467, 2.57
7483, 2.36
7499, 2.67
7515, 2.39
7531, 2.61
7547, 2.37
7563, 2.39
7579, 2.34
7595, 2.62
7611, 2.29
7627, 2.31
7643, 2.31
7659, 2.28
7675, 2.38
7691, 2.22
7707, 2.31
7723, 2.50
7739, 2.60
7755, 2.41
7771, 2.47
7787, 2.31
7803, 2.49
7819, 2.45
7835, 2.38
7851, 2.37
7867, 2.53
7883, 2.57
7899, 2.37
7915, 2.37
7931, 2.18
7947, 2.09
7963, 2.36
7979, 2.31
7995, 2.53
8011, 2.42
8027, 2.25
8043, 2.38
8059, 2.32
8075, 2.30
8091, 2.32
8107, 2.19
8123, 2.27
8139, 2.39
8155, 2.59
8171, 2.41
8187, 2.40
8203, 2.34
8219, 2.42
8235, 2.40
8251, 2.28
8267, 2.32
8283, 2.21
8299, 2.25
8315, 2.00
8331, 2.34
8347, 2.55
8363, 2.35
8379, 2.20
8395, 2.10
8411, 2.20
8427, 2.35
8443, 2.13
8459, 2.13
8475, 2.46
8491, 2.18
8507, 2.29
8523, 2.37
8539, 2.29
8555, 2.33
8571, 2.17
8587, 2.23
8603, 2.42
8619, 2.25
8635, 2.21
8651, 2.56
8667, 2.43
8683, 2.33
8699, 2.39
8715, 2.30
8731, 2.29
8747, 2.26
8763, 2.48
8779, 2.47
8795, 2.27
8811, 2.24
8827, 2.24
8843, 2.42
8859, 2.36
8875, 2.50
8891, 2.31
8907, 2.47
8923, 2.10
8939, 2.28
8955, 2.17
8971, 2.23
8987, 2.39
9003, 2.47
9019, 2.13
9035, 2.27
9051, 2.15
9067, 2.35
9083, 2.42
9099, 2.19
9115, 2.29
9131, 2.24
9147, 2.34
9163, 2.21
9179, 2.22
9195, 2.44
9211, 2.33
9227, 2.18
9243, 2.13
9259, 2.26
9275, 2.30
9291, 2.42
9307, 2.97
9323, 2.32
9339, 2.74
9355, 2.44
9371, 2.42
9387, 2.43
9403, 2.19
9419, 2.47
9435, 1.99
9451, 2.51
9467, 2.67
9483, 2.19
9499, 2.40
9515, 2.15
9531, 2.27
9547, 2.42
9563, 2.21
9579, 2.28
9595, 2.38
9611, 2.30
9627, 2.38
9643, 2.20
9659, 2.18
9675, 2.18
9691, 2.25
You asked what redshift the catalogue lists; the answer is 0.348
